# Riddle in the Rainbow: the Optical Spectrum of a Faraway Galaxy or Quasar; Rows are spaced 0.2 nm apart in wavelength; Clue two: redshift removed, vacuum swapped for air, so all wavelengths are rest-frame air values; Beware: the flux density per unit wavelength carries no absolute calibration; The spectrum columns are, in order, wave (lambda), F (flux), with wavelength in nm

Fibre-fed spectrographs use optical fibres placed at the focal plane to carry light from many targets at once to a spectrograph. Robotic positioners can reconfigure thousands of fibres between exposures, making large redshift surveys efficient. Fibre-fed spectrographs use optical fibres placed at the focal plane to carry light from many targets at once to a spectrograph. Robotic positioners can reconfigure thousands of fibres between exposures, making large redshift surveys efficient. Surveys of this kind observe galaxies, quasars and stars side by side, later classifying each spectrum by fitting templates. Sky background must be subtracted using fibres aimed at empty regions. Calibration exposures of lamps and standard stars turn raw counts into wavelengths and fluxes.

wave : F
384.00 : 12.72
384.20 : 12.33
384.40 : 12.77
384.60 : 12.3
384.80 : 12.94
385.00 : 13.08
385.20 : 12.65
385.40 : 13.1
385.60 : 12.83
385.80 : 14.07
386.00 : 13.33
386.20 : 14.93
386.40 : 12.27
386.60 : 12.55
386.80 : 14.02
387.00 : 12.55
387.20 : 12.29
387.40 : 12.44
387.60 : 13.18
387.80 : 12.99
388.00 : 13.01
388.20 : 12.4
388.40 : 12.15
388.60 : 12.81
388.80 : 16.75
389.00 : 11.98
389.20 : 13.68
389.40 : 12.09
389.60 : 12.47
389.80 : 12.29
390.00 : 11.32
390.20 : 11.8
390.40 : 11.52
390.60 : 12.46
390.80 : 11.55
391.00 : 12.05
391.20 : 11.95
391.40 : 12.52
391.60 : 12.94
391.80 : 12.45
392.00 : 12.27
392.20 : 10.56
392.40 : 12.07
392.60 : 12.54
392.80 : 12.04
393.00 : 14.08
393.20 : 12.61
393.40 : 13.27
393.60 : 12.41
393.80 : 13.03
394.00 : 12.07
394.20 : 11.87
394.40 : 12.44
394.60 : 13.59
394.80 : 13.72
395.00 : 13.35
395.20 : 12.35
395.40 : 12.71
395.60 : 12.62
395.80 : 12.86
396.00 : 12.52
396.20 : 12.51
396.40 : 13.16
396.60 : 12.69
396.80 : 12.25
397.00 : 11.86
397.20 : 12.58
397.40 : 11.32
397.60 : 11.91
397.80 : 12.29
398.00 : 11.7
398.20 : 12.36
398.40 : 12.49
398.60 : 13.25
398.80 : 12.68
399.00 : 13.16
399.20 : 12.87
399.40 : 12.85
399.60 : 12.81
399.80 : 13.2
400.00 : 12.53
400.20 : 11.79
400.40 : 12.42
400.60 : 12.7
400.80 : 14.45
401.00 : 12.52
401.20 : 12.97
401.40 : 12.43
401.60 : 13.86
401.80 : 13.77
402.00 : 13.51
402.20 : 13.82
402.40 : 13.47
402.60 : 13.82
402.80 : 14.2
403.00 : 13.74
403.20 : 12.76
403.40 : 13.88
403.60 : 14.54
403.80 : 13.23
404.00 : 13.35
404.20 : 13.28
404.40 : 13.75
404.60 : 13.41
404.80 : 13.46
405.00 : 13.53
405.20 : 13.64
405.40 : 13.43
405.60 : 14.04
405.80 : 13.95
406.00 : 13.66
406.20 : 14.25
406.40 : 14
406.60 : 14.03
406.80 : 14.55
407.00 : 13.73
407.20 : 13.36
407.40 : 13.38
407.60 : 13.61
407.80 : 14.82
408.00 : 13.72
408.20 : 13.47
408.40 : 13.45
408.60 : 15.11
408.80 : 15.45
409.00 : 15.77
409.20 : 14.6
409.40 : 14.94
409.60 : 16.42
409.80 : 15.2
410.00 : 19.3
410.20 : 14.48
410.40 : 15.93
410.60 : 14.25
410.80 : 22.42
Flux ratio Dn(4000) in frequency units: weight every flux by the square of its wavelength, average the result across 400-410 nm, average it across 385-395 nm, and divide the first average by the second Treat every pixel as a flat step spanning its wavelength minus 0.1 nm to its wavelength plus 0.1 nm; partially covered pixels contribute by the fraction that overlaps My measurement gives 1.2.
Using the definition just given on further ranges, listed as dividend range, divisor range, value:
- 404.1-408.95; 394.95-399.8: 1.16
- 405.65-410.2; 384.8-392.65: 1.27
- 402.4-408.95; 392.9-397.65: 1.15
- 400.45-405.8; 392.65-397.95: 1.12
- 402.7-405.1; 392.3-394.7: 1.13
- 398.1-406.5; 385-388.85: 1.10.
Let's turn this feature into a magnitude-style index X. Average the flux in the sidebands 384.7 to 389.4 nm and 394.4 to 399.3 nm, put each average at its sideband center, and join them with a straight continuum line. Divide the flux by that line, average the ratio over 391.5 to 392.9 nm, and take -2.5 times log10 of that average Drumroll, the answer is 0.06 mag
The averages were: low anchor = 13.1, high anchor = 12.6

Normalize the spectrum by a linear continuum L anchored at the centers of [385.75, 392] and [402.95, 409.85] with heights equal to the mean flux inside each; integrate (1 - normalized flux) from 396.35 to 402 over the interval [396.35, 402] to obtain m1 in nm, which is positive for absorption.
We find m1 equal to 0.34 nm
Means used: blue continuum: 12.7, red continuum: 14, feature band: 12.7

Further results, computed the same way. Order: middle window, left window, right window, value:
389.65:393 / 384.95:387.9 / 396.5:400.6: 0.19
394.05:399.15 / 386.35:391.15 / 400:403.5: 0.17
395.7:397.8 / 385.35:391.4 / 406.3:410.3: 0.19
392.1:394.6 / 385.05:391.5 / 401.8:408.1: 0.11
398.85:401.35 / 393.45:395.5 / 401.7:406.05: 0.08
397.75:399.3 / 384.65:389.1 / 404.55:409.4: 0.12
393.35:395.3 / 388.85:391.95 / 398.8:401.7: -0.04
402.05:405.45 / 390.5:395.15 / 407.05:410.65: 0.12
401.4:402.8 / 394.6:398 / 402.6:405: -0.03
